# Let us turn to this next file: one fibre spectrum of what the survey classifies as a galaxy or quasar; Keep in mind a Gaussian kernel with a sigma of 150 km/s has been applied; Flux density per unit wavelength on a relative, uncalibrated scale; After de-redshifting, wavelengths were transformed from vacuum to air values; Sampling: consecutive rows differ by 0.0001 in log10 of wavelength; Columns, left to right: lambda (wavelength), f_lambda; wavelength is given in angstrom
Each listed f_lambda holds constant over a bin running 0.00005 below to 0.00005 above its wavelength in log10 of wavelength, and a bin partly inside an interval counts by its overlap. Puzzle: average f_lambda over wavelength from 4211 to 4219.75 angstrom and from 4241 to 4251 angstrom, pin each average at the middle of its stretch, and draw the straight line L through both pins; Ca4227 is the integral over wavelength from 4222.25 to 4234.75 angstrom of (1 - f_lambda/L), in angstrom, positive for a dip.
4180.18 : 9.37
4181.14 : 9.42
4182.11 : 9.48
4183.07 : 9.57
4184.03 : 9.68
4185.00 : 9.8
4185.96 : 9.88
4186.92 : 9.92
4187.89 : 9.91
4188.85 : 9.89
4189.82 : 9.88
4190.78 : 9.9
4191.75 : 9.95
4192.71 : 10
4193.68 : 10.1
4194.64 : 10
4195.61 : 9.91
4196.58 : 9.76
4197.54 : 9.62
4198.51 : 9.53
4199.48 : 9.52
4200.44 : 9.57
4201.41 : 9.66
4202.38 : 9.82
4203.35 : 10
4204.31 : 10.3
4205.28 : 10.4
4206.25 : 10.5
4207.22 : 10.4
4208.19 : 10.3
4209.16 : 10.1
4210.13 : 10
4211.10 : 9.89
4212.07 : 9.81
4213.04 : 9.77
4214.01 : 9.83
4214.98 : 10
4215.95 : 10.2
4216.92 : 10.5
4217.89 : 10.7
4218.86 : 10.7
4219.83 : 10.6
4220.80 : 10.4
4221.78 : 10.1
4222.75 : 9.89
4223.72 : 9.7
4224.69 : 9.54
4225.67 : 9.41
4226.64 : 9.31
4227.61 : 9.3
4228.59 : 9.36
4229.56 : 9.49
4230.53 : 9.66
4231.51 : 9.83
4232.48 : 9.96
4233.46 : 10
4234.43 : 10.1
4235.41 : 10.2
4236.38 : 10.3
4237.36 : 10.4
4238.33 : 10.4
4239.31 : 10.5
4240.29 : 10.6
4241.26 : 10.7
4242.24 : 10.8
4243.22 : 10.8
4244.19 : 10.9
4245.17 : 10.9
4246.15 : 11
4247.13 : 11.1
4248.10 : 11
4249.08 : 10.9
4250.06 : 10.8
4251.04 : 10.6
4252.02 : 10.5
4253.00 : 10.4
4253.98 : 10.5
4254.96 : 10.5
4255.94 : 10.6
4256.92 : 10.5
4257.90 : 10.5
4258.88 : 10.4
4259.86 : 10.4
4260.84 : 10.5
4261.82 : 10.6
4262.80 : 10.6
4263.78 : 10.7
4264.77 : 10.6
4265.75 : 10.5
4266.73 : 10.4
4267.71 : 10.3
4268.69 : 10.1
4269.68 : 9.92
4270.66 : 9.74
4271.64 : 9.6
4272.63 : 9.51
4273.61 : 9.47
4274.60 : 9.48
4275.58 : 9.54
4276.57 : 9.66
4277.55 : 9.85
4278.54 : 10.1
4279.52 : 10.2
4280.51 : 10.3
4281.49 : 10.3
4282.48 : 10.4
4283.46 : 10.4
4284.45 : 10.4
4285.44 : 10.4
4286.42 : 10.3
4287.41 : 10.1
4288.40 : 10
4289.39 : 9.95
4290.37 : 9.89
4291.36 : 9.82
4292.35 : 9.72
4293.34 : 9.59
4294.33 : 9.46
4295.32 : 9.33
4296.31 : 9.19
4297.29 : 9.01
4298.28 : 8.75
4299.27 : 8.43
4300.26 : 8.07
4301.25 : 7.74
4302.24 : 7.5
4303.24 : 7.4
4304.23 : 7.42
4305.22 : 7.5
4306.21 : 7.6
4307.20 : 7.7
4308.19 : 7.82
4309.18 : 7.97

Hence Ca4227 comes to 1.0 angstrom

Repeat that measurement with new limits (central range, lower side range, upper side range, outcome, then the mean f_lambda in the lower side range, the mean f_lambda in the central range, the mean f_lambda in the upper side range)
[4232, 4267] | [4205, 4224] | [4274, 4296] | -1.7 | 10.2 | 10.6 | 9.95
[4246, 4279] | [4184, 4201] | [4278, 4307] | -3.1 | 9.82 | 10.3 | 9.27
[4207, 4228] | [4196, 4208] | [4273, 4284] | -0.2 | 9.93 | 10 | 9.97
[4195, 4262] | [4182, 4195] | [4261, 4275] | -1.4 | 9.87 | 10.2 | 10.1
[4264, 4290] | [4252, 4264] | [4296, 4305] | -1.8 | 10.5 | 10.1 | 8.13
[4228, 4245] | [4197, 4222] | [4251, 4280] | -0.2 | 10.1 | 10.2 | 10.2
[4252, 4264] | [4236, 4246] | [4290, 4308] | -0.6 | 10.6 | 10.5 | 8.54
